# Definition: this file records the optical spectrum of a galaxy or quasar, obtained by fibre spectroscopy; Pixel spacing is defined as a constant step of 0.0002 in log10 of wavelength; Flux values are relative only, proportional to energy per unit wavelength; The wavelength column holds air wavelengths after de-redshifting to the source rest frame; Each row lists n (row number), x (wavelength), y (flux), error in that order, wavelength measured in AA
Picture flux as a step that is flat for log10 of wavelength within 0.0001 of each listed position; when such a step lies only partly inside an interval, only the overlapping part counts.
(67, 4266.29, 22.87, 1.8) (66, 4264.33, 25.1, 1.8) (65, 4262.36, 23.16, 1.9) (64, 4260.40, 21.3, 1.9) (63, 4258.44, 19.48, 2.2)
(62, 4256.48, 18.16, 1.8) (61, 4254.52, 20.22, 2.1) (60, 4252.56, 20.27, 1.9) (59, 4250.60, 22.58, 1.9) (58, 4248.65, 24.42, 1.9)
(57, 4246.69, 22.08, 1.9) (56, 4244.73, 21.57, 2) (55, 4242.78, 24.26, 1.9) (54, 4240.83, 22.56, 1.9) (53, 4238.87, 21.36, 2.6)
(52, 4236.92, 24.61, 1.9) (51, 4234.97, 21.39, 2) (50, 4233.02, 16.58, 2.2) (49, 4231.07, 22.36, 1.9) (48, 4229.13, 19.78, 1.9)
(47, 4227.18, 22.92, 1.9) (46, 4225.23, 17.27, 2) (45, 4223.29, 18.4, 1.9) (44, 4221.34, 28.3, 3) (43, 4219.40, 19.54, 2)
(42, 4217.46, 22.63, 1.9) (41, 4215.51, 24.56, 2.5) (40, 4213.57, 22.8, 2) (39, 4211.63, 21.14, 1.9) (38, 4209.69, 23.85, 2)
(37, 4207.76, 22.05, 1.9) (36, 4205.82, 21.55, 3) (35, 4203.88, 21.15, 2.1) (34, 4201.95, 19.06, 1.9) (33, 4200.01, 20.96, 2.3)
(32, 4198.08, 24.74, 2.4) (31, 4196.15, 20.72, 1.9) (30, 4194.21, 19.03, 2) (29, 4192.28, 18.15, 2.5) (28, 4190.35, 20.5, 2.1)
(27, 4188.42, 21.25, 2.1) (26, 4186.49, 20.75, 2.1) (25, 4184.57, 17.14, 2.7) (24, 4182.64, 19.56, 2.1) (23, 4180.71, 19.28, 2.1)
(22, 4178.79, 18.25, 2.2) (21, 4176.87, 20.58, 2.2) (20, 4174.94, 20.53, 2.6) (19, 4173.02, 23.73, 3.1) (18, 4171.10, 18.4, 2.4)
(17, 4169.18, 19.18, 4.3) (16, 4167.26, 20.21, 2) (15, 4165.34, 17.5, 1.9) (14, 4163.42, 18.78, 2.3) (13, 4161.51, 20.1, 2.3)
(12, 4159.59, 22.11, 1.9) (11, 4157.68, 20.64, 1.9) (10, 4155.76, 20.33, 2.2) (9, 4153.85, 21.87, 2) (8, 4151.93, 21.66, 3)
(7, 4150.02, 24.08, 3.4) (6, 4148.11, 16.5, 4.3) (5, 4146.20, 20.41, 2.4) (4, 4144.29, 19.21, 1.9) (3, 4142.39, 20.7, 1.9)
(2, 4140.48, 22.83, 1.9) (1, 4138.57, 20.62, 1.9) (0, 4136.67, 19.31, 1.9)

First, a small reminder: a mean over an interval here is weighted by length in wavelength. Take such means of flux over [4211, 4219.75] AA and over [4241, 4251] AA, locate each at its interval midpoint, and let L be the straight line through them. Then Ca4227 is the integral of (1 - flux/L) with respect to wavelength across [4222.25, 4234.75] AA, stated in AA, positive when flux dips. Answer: 1.61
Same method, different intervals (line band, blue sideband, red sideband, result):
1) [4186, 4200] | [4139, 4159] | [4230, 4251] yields 0.47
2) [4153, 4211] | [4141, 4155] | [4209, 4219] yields 3.62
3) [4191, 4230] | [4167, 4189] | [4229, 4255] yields -1.06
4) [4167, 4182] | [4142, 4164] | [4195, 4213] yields 0.74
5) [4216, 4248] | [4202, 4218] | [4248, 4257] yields 0.03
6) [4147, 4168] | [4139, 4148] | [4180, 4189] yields -0.27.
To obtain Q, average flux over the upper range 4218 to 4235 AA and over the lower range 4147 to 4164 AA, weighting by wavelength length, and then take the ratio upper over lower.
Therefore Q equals 1.00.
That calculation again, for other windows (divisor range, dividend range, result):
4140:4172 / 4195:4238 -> 1.07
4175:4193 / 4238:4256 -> 1.13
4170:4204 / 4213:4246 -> 1.08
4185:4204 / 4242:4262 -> 1.05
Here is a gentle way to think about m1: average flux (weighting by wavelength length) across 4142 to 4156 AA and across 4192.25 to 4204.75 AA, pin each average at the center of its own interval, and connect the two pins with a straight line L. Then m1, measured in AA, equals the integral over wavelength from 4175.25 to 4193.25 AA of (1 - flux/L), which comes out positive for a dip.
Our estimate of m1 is 1.01 AA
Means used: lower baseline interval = 20.6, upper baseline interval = 20.7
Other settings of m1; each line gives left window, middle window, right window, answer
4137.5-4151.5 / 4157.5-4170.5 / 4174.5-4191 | 0.31 AA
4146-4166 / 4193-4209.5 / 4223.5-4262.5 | -0.32 AA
